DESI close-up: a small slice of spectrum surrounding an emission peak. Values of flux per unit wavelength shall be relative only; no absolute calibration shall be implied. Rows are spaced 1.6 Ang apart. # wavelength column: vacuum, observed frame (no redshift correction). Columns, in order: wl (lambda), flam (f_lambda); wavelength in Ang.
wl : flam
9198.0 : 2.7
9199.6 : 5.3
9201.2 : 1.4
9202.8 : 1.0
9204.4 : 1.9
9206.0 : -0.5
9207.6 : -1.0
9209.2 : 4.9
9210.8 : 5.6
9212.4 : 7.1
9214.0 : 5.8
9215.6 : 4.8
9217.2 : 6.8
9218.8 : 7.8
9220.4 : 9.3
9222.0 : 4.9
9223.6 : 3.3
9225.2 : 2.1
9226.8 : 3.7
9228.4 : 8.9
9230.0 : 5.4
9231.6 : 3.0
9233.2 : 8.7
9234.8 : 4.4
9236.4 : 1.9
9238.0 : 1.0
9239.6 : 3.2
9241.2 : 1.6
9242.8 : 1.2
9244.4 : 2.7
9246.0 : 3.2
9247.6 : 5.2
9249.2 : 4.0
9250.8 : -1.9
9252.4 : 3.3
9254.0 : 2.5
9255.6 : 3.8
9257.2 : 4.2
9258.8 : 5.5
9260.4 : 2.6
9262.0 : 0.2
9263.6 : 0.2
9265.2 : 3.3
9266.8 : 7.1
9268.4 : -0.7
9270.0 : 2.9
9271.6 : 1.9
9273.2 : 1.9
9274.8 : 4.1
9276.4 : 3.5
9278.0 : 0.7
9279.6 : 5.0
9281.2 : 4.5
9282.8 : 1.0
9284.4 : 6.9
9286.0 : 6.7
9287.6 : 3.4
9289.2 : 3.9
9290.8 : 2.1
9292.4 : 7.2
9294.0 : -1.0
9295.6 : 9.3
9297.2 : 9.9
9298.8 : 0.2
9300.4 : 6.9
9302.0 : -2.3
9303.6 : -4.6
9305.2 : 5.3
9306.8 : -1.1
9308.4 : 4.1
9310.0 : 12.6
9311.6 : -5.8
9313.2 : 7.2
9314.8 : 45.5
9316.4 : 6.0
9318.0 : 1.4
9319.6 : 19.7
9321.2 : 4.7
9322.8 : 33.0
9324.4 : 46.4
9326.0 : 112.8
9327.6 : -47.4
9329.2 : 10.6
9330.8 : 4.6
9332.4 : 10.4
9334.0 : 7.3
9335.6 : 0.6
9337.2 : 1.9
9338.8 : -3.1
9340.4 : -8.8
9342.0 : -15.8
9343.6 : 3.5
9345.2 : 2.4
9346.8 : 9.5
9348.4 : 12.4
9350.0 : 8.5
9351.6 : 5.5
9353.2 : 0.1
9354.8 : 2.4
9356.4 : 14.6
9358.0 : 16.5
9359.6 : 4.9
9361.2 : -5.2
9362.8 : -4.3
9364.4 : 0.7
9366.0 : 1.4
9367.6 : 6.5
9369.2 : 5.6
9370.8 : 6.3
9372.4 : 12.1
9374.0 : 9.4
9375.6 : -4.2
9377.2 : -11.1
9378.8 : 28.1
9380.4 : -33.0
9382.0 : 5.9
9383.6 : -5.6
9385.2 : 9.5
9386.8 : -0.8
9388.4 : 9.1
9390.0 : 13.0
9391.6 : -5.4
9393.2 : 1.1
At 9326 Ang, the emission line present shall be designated H-gamma 4340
